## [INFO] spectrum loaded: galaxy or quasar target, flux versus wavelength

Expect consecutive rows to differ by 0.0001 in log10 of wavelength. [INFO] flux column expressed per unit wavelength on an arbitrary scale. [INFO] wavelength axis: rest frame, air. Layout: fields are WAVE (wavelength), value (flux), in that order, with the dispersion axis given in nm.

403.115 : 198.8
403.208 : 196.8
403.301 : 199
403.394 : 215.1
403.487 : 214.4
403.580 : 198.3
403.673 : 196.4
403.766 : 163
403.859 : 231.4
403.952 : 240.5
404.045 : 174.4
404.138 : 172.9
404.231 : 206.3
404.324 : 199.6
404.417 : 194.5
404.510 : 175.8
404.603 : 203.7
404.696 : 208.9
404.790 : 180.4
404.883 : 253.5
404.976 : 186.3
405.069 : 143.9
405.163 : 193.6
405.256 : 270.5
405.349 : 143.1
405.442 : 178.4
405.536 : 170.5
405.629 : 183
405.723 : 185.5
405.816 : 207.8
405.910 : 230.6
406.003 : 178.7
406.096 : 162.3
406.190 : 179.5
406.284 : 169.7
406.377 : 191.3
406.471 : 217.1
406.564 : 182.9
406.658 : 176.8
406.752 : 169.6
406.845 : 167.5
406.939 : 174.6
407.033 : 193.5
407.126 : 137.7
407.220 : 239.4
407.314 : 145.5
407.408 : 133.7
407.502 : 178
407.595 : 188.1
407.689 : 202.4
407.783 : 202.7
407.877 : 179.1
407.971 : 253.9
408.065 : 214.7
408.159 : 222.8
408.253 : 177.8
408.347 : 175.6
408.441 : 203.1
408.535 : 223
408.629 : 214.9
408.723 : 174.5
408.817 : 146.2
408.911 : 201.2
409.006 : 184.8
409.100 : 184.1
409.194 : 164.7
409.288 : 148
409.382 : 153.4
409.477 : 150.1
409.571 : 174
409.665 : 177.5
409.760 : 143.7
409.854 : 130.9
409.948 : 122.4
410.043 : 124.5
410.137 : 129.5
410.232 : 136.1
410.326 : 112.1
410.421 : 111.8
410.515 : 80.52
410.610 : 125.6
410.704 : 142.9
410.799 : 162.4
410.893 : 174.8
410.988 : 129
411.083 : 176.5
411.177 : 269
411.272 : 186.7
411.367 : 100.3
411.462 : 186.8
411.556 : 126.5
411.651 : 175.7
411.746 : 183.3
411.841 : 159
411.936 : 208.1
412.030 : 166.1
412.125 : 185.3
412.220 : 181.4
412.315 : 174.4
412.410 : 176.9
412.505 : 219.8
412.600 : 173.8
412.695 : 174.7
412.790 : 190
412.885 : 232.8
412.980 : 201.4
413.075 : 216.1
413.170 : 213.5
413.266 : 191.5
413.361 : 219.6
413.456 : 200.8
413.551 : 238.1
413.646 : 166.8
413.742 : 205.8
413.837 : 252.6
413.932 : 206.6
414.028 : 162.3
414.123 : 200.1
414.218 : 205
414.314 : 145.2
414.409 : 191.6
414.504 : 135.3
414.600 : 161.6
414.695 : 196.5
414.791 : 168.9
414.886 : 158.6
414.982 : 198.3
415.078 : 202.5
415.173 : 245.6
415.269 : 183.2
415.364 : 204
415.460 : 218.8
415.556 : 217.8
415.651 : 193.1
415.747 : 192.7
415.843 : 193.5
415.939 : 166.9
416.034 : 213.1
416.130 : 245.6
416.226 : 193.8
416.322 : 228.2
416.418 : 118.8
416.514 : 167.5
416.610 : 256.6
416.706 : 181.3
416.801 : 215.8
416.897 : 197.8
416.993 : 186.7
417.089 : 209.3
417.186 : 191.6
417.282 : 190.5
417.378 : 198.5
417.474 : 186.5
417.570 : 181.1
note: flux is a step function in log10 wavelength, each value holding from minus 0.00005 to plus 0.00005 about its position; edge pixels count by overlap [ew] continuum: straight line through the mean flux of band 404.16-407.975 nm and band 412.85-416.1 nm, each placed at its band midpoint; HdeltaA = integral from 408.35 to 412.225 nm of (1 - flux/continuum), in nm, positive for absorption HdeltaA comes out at 0.62 nm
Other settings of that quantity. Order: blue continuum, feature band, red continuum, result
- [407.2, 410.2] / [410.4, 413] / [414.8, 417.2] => 0.21 nm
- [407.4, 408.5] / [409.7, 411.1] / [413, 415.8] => 0.45 nm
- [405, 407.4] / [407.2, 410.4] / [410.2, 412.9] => 0.04 nm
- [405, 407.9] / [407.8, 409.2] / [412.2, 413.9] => -0.05 nm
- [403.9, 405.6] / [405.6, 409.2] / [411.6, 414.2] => 0.13 nm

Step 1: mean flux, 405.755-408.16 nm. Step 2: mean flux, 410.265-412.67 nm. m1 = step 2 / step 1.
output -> 0.87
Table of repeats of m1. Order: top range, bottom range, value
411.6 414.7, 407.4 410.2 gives 1.08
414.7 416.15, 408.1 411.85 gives 1.23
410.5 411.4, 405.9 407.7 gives 0.88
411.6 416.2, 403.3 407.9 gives 1.02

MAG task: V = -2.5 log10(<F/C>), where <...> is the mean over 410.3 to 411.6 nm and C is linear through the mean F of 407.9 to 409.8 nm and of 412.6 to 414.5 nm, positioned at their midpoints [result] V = 0.265 mag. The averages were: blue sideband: 184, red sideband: 199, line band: 150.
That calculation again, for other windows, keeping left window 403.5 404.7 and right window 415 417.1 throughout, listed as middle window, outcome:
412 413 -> 0.06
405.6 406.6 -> 0.05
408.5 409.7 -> 0.13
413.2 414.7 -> 0.04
